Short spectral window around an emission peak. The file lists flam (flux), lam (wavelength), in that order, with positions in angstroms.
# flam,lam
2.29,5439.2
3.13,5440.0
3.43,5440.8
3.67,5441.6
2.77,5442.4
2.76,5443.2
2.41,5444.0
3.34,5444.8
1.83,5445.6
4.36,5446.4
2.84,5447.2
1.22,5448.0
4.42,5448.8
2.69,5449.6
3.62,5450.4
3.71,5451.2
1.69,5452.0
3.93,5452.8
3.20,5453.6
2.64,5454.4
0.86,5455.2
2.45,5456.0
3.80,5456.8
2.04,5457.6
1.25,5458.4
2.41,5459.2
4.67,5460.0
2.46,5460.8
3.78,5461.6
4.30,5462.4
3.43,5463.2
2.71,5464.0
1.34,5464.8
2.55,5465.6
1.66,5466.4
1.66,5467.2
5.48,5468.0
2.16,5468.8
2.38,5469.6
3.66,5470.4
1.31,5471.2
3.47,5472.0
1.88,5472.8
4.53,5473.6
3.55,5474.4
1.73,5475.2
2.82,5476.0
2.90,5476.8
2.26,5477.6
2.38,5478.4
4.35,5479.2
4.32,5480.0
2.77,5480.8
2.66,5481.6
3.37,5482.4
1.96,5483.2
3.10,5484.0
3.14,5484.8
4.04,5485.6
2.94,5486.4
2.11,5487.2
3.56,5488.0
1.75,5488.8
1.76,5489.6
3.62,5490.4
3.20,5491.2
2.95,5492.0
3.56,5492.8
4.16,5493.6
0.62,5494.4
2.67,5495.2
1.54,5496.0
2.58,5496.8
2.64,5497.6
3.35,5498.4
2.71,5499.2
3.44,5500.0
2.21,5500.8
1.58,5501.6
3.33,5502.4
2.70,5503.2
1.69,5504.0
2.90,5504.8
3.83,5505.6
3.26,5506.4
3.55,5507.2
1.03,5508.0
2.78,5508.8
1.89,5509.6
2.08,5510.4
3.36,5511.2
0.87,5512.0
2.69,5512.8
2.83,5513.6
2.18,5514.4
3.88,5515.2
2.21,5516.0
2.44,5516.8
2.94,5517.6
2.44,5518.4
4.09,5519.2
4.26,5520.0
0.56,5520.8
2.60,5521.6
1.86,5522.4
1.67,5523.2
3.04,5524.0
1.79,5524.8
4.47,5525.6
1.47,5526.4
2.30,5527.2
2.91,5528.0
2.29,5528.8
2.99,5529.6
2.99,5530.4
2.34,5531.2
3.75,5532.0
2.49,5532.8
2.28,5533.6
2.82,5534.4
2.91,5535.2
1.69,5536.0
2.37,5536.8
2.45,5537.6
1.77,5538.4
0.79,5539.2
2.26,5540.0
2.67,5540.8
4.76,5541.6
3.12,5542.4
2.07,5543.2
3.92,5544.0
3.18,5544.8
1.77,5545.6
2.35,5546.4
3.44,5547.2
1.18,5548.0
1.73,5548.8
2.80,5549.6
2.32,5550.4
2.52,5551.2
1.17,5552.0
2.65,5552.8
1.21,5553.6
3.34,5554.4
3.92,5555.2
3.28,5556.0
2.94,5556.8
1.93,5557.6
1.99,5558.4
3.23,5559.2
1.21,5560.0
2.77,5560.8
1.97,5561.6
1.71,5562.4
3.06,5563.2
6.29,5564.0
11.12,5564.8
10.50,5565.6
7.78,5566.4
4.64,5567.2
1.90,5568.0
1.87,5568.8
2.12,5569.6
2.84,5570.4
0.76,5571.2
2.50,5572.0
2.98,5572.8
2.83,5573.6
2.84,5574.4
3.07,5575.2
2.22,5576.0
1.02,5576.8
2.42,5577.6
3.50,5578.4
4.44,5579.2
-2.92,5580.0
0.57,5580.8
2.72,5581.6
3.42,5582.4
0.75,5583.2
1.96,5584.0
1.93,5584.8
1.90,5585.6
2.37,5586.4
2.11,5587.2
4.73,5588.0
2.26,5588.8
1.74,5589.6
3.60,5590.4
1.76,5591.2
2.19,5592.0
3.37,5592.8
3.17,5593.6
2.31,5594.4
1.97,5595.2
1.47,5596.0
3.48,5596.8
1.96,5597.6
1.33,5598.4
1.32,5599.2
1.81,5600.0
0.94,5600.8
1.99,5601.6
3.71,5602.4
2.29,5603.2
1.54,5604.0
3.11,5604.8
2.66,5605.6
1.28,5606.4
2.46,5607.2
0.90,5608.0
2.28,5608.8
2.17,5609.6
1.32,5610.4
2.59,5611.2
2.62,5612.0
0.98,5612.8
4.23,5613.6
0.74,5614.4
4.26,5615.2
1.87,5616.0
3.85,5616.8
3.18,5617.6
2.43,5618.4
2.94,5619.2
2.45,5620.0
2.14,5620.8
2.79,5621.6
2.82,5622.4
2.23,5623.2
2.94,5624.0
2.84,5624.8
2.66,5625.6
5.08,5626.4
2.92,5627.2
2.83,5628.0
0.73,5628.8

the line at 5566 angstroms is H-beta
